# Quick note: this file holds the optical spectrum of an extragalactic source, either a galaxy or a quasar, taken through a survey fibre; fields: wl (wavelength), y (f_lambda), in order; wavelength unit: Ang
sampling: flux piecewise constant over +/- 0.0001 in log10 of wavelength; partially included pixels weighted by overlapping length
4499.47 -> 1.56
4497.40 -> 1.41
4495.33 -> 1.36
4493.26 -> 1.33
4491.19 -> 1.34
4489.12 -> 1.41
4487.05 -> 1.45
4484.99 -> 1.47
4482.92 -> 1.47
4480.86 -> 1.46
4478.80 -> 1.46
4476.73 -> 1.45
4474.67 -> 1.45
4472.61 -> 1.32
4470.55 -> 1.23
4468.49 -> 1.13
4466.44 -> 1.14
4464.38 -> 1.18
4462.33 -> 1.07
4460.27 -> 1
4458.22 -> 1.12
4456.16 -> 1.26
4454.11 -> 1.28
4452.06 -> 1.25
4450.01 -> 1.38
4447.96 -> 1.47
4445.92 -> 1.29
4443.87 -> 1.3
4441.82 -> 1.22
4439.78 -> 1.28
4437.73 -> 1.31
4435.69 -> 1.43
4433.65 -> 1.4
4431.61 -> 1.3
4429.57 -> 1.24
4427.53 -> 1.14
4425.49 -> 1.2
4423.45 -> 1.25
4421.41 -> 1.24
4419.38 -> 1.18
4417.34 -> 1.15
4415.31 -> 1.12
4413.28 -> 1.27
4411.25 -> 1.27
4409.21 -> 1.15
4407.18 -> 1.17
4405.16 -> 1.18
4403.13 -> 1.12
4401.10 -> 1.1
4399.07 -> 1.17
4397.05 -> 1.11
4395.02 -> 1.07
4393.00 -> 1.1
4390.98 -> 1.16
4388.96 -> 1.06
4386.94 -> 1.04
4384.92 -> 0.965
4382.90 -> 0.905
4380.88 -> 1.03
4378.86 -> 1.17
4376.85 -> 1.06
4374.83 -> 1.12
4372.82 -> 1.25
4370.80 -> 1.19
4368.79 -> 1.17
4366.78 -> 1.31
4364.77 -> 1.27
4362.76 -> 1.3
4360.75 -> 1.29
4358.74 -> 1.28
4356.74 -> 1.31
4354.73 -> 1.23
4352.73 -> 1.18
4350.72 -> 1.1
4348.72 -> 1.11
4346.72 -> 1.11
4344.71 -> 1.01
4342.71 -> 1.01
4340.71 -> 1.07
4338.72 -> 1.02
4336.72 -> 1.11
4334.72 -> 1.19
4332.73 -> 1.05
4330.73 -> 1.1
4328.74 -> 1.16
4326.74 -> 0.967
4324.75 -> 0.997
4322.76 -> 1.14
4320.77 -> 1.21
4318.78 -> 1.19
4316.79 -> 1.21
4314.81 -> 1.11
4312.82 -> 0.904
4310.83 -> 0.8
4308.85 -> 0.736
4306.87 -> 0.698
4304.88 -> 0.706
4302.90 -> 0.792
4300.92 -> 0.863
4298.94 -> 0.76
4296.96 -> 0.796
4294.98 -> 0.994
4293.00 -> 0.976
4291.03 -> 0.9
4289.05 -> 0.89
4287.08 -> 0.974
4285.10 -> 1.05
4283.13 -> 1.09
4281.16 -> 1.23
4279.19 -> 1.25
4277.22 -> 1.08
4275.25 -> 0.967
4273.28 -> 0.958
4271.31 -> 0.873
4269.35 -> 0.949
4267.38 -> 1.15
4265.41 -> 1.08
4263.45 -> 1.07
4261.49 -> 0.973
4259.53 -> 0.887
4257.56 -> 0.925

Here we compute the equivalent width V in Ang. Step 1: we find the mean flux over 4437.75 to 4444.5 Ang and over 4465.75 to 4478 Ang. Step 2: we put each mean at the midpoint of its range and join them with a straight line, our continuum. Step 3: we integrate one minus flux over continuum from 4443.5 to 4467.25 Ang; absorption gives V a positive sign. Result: 1.0 Ang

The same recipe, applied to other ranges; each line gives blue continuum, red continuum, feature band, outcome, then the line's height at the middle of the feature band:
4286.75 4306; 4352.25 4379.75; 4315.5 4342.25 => -2.1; 1.03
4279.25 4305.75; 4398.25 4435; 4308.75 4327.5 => -0.9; 0.992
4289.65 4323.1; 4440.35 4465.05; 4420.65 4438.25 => -1.4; 1.19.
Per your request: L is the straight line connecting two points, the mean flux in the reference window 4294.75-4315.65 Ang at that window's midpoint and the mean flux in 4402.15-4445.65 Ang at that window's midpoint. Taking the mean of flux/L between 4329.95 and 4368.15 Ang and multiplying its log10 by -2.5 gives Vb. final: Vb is -0.19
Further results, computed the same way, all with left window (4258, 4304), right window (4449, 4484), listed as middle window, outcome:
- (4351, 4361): -0.14 mag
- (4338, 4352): 0.02 mag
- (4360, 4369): -0.15 mag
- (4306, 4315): 0.23 mag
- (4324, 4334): 0.00 mag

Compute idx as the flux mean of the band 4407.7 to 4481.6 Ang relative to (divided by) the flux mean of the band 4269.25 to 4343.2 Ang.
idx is 1.3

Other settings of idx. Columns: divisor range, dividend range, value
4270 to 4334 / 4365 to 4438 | 1.19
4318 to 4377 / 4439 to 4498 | 1.14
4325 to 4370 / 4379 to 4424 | 0.98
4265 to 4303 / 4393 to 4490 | 1.28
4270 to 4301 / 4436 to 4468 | 1.26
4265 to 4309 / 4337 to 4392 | 1.20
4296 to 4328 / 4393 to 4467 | 1.30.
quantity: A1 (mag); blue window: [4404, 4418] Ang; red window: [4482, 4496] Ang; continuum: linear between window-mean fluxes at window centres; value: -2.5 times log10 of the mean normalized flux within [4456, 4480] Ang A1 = 0.095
